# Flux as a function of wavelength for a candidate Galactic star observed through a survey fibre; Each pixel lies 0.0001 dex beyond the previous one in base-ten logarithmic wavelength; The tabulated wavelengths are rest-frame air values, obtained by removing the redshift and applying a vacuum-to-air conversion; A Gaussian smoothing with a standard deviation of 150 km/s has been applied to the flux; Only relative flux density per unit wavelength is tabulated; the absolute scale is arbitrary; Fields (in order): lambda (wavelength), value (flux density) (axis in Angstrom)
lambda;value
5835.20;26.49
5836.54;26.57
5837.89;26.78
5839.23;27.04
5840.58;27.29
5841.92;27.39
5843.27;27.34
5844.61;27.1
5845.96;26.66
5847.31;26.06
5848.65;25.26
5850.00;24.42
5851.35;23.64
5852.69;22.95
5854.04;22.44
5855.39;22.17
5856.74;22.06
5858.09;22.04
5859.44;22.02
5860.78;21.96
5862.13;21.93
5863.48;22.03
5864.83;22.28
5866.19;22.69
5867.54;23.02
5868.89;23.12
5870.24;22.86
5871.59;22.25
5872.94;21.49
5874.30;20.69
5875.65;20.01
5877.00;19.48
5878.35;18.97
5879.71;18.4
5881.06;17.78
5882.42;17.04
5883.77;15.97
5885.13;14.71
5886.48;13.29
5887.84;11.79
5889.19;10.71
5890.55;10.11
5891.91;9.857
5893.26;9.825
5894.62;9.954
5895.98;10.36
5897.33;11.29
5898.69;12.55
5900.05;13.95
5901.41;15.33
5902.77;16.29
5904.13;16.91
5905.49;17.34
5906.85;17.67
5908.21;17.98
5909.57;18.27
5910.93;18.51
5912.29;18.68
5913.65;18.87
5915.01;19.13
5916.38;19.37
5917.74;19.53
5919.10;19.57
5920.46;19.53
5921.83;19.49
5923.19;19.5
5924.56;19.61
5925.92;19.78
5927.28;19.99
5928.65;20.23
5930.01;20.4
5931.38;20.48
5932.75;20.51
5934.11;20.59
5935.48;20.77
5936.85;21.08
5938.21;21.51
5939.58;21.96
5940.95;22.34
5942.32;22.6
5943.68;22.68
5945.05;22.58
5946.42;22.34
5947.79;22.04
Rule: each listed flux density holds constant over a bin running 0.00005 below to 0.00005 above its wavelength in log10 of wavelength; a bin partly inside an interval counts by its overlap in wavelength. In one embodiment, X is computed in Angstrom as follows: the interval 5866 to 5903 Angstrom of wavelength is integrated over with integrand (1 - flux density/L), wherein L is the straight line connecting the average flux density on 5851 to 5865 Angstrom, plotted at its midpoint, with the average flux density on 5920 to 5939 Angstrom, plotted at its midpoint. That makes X 9.4 Angstrom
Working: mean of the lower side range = 22.3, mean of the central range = 16.1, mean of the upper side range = 20.3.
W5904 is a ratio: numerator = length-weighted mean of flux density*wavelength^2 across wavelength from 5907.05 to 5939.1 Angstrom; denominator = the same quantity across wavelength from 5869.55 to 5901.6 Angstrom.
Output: 1.30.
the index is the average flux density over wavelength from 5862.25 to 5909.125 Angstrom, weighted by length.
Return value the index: 16.8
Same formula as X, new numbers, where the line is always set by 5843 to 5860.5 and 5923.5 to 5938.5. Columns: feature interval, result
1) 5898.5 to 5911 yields 2.93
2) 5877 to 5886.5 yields 2.37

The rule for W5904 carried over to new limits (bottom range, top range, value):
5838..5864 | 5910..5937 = 0.83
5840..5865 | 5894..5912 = 0.64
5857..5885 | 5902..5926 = 0.91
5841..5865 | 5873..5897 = 0.62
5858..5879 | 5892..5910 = 0.66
